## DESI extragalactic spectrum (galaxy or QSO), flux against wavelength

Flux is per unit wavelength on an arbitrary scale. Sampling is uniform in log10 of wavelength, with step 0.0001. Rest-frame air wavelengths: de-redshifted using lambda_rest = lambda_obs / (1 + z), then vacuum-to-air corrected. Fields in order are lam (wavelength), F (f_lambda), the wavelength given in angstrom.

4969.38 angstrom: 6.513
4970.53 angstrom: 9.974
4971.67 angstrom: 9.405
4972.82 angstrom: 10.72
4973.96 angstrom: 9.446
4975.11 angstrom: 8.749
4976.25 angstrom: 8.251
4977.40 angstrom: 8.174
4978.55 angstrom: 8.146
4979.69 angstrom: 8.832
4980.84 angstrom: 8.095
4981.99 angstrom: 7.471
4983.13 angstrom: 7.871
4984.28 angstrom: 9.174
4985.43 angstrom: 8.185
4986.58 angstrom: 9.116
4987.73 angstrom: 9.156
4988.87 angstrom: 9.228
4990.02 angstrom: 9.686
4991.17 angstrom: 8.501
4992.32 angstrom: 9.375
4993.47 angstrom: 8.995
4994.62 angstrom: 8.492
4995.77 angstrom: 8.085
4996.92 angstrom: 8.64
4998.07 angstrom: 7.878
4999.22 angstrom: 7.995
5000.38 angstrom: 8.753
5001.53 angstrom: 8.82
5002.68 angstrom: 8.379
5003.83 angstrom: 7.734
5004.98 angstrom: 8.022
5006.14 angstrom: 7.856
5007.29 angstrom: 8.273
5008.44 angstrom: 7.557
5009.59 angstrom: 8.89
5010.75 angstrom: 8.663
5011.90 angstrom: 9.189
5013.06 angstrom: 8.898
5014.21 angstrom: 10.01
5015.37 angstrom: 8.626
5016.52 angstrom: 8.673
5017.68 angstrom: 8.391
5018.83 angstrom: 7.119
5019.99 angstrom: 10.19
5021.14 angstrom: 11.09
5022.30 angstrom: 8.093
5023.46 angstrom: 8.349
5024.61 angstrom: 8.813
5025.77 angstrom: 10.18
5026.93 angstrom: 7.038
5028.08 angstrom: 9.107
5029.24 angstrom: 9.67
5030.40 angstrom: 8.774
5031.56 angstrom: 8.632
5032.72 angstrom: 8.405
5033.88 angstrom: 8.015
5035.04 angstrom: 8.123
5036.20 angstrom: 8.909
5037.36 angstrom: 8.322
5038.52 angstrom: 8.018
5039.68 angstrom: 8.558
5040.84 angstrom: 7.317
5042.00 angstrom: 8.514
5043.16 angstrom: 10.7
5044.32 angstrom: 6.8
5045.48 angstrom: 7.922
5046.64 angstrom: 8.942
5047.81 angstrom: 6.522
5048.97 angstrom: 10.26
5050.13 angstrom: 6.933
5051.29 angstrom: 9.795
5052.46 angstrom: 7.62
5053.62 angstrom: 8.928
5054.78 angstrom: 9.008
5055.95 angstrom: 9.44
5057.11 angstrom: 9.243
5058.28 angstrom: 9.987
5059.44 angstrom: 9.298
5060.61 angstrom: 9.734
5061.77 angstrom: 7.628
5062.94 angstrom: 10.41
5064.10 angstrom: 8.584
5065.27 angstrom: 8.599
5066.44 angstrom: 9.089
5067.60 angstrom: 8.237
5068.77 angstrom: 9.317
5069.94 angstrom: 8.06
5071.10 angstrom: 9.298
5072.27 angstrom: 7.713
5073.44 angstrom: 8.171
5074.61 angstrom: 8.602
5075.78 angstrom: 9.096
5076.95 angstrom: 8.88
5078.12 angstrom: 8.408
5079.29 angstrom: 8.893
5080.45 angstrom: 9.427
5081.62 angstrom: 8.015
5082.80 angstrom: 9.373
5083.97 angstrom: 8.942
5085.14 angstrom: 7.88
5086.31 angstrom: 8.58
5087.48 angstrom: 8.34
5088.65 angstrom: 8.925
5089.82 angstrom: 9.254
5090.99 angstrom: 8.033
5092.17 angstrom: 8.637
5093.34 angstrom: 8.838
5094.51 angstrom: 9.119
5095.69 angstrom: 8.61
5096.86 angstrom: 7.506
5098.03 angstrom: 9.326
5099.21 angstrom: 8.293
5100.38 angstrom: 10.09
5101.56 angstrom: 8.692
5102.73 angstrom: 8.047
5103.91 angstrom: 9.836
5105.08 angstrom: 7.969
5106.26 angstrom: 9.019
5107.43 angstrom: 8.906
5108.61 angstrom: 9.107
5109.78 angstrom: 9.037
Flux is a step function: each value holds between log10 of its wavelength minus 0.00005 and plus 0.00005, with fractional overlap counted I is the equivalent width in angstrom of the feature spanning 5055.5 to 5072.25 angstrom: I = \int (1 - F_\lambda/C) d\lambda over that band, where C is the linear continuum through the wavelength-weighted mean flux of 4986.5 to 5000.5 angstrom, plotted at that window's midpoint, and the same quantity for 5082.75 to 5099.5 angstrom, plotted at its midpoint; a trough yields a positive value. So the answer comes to -0.7 angstrom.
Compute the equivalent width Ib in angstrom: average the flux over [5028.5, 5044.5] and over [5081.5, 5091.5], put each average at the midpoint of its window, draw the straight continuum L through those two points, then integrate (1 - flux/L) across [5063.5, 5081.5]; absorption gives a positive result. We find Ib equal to -0.17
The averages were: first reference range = 8.53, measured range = 8.68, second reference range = 8.62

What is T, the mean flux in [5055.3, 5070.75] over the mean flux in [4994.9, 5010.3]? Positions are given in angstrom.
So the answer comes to 1.10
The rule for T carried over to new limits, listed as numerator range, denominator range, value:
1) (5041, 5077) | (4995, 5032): 1.01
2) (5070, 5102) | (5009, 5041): 1.00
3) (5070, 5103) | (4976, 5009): 1.03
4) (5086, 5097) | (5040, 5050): 1.04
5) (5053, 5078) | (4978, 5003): 1.04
